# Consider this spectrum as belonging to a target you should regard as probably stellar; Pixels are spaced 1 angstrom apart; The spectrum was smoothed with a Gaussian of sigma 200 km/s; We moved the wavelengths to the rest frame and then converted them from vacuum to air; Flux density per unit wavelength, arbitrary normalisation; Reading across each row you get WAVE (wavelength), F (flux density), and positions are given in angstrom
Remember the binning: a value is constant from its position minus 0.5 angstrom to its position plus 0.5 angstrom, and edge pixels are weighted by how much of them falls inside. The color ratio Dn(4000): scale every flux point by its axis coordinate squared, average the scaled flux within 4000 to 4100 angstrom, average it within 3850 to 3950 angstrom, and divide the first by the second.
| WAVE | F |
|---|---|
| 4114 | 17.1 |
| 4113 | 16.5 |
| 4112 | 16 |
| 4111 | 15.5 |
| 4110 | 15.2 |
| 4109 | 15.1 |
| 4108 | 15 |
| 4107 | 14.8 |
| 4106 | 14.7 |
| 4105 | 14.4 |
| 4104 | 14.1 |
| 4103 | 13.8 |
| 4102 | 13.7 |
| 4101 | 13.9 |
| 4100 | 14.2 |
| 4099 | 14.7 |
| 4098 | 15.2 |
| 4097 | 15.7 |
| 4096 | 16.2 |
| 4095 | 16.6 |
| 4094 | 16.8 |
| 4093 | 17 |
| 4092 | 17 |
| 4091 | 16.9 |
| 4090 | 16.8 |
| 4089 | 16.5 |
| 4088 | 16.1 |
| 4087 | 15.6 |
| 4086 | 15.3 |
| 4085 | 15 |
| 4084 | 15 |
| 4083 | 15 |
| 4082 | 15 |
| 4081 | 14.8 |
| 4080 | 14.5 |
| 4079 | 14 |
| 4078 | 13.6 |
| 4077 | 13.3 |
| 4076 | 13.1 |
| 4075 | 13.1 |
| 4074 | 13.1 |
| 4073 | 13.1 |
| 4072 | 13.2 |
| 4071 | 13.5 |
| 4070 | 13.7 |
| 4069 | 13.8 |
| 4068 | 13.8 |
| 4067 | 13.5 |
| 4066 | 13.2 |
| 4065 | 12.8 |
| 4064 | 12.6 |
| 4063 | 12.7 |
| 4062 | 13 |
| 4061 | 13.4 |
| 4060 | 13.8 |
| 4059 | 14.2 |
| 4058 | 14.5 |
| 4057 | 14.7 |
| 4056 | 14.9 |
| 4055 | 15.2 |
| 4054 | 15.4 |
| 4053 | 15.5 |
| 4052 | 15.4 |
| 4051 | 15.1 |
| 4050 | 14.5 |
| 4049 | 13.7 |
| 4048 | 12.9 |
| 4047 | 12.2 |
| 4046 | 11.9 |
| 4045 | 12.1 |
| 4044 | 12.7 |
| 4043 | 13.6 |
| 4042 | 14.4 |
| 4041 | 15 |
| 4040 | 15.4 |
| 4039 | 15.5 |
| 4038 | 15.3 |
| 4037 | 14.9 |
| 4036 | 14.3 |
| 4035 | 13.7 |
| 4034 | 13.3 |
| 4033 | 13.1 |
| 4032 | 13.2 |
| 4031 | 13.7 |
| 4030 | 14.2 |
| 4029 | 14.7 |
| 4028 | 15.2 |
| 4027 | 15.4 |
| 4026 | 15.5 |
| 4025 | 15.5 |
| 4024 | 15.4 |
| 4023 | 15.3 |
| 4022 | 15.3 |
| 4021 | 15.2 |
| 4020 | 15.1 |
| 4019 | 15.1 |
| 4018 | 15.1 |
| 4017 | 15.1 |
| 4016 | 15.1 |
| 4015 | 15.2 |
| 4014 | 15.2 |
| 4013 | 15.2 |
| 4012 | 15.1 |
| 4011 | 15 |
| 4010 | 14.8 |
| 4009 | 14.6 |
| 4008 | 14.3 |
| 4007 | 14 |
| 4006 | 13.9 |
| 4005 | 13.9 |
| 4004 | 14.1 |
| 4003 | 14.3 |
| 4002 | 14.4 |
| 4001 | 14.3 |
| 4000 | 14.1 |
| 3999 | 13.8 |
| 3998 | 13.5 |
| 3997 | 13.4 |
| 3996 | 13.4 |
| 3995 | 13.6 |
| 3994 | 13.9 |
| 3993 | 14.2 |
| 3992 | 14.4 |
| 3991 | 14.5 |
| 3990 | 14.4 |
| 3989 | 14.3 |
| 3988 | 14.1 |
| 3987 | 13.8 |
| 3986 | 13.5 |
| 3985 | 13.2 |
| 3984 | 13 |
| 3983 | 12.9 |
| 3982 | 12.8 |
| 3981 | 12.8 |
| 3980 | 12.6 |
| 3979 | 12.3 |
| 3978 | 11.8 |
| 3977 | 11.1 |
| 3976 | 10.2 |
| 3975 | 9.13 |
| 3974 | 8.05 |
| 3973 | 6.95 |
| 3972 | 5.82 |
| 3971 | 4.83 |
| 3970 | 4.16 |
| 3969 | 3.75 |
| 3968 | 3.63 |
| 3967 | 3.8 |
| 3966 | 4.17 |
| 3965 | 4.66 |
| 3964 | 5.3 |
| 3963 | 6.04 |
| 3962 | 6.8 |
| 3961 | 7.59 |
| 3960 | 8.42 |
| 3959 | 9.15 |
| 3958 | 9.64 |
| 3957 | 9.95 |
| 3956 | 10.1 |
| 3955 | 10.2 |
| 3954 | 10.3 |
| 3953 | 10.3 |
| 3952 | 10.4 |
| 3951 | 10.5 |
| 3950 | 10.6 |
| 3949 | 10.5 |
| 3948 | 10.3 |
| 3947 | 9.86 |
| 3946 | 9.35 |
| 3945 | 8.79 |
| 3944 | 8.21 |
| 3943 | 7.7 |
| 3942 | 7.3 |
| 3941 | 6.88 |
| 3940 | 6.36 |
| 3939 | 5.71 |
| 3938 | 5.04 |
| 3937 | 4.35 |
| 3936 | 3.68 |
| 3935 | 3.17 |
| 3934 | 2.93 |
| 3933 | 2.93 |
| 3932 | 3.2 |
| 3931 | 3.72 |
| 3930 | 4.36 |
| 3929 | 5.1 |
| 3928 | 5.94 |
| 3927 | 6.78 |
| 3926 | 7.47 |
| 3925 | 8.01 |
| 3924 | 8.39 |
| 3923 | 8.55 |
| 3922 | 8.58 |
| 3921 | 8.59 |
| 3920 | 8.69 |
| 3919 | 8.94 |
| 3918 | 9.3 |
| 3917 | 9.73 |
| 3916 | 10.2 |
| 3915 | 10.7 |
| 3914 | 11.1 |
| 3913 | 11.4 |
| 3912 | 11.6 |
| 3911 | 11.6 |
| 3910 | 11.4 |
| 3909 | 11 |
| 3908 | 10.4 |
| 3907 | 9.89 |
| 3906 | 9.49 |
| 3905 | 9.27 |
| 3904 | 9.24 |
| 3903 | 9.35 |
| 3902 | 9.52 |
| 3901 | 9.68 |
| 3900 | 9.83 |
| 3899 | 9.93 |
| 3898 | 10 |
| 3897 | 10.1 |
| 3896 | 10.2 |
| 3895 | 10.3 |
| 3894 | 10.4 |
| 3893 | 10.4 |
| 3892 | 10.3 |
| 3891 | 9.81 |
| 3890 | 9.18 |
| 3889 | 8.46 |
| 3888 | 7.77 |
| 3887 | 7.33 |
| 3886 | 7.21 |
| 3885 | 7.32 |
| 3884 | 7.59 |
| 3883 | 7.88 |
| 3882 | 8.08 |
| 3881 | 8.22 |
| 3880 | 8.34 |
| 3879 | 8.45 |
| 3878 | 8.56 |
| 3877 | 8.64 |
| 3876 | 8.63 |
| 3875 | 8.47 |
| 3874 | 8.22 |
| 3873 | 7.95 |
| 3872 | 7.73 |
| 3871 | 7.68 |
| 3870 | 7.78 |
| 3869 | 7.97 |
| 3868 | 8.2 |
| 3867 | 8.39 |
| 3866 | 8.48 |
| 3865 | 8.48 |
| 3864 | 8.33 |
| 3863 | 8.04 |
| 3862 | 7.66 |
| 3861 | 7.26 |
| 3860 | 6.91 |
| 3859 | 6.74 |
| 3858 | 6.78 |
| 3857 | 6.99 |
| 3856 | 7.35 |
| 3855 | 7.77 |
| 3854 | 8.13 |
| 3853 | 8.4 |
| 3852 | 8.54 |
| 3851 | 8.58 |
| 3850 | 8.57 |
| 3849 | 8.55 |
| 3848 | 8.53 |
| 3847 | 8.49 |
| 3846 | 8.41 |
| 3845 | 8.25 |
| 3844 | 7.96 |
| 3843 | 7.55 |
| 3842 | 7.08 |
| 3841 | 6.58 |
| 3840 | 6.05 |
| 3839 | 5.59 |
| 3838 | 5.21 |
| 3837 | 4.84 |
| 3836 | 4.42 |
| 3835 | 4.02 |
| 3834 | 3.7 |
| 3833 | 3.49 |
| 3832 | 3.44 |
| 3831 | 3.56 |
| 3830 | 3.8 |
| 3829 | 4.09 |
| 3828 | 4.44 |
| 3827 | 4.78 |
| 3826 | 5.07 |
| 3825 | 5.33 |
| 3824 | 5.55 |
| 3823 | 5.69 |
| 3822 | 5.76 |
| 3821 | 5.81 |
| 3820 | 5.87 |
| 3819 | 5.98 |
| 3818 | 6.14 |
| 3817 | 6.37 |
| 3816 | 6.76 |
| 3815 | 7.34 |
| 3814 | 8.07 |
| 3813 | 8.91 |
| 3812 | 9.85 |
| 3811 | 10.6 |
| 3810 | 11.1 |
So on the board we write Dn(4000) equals 1.90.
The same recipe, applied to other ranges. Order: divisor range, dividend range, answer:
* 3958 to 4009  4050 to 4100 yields 1.39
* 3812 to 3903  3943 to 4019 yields 1.61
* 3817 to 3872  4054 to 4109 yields 2.47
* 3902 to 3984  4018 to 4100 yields 1.86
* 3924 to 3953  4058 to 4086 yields 2.14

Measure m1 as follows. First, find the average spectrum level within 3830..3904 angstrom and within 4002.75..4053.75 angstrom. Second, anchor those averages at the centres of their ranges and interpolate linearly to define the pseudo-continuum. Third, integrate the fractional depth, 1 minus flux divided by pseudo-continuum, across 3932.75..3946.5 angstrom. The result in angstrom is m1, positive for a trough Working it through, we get 6.2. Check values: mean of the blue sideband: 7.83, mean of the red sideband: 14.5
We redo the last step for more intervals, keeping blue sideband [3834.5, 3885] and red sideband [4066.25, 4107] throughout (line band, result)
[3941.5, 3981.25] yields 8.8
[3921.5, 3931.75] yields 3.3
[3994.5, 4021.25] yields -4.8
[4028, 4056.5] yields -1.8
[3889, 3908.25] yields -2.1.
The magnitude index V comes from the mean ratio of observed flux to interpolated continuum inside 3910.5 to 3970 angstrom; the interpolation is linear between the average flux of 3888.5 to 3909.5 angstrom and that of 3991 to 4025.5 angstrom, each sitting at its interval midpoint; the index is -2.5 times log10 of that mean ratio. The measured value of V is 0.450 mag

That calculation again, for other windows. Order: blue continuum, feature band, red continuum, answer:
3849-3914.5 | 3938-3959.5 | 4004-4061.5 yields 0.247 mag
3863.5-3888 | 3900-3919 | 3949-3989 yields -0.200 mag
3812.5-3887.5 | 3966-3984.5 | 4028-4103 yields 0.283 mag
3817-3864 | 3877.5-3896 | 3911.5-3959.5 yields -0.208 mag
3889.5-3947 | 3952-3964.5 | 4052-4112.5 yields 0.131 mag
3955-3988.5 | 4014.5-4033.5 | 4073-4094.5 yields -0.250 mag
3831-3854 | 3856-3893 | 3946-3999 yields -0.080 mag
